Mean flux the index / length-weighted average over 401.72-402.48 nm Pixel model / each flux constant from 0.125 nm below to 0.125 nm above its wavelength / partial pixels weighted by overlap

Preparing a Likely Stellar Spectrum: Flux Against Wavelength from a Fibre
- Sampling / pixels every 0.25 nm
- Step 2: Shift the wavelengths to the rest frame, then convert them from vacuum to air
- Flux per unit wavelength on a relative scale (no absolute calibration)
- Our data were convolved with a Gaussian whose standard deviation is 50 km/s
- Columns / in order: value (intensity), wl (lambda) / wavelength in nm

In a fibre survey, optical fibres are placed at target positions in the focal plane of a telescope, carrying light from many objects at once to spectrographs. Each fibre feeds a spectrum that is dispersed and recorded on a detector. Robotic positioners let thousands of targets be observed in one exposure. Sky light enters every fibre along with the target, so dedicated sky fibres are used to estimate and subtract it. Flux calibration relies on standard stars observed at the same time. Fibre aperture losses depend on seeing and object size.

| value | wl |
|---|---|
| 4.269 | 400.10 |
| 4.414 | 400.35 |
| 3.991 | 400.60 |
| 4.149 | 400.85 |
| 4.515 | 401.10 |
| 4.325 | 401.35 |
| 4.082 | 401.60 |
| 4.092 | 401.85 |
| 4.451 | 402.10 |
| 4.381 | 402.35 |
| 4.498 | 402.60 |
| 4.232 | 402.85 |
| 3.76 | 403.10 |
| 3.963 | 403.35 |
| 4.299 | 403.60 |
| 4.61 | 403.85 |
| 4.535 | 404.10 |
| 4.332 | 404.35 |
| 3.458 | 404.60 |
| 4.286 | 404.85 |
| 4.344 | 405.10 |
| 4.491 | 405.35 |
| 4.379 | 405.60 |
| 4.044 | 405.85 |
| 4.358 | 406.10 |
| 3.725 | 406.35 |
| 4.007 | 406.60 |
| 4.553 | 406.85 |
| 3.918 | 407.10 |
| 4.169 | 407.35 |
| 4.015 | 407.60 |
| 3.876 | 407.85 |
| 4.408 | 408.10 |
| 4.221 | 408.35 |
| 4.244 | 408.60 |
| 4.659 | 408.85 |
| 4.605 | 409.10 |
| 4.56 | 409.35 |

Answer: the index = 4.31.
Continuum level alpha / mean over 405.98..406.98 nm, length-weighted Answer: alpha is 4.16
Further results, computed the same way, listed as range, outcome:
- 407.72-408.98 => 4.28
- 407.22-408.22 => 4.11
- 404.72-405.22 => 4.31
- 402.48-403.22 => 4.16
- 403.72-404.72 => 4.24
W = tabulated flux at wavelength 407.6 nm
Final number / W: 4.015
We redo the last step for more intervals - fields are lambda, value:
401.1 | 4.515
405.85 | 4.044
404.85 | 4.286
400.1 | 4.269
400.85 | 4.149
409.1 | 4.605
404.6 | 3.458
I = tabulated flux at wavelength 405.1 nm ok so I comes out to 4.344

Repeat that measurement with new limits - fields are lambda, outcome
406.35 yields 3.725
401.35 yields 4.325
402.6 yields 4.498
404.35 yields 4.332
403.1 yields 3.76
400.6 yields 3.991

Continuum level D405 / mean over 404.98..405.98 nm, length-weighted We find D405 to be 4.31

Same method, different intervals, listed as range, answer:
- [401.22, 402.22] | 4.24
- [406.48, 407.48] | 4.16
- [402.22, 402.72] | 4.44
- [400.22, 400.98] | 4.19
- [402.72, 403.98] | 4.18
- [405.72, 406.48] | 4.04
